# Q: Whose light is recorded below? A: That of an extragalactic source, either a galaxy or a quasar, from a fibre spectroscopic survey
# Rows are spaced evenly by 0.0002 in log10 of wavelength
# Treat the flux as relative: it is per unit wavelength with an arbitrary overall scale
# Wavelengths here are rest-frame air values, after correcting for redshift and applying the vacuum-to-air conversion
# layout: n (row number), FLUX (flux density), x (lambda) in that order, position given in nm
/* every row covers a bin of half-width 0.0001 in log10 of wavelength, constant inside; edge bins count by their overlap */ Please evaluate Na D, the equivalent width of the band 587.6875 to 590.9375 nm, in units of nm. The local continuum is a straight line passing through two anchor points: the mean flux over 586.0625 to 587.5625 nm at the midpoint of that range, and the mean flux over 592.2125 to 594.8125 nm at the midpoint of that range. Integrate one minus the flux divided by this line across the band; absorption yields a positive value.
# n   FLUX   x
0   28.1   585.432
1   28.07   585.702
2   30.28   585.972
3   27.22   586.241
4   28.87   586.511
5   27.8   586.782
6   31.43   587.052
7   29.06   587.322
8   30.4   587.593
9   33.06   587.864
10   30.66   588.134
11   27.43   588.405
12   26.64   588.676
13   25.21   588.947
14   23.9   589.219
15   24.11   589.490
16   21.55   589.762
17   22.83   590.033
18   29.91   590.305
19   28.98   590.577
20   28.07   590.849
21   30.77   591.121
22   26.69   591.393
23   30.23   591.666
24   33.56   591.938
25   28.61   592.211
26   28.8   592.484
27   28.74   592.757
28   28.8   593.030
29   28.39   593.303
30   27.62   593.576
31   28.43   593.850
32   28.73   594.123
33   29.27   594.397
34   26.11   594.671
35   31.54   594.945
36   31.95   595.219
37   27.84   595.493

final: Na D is 0.21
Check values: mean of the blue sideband 29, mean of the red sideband 28.3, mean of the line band 26.9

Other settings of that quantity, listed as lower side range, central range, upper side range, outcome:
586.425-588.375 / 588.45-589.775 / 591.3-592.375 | 0.23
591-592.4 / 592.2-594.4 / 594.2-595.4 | 0.09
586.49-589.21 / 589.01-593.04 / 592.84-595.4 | 0.18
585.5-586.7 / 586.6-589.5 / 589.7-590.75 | -0.09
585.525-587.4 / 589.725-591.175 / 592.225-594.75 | 0.07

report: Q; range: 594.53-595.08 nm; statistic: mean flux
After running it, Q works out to 28.8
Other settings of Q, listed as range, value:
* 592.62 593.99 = 28.4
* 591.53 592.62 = 30.3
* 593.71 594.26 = 28.6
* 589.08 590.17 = 23.1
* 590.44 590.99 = 28.6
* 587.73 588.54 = 30.4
